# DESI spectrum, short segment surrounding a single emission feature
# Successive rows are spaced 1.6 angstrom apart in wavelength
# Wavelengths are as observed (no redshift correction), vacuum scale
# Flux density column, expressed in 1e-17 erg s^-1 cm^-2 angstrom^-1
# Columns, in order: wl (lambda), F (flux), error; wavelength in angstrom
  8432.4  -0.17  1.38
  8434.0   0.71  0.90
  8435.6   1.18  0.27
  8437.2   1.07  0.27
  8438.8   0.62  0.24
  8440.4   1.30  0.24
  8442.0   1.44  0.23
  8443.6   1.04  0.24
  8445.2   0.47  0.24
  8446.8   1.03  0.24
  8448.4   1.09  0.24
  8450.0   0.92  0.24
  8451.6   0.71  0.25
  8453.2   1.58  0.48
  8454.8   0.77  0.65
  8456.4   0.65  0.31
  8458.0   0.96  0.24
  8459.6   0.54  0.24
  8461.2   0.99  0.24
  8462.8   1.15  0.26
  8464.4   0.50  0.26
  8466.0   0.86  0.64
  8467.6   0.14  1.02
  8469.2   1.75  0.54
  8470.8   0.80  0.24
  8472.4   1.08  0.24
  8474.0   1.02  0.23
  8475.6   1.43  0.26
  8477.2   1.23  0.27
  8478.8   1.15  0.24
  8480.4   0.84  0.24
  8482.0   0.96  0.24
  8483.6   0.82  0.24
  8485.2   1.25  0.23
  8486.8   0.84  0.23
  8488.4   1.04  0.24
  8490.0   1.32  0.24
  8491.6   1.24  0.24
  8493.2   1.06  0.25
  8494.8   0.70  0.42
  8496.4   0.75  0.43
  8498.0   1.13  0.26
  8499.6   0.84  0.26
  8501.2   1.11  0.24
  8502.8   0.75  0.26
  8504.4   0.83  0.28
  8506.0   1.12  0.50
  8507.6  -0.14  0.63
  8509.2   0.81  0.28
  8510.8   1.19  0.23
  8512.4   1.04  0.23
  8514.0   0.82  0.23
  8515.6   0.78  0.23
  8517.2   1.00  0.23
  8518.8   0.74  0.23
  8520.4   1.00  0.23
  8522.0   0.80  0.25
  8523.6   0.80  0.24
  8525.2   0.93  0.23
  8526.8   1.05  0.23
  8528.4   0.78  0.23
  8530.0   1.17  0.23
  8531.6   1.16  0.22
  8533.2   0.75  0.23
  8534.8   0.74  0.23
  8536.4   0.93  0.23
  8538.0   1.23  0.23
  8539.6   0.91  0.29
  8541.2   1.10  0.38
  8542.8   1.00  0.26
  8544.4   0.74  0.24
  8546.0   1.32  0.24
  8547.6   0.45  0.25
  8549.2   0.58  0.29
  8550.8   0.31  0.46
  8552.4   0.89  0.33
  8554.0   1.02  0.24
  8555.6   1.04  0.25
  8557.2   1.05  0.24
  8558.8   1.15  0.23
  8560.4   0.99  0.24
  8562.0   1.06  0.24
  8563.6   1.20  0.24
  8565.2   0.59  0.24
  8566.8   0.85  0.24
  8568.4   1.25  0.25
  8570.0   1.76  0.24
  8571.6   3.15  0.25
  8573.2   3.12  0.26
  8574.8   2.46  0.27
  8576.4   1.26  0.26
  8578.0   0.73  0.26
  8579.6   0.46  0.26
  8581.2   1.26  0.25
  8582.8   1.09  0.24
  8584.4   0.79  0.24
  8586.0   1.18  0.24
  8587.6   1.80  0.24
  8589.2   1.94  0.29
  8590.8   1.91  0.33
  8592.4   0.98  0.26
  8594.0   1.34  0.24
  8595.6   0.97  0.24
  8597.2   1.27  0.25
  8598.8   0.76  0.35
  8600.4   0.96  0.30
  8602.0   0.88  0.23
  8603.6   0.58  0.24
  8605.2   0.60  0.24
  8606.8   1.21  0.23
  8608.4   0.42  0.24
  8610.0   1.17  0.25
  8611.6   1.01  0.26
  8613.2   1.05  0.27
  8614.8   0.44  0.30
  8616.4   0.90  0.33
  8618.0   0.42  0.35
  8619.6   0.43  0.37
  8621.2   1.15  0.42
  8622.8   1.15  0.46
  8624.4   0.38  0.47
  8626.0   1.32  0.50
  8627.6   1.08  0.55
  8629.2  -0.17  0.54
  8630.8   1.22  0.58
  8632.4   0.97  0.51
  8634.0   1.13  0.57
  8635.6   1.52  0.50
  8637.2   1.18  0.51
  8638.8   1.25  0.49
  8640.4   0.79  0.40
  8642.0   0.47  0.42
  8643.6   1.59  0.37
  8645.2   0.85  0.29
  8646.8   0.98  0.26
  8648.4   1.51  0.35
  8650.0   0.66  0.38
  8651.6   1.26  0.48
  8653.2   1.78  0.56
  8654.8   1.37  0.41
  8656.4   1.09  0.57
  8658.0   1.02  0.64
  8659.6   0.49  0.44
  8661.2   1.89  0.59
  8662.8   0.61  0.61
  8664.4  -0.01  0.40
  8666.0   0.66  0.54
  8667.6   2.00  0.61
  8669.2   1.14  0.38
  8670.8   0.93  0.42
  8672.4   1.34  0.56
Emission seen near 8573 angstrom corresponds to [S II]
